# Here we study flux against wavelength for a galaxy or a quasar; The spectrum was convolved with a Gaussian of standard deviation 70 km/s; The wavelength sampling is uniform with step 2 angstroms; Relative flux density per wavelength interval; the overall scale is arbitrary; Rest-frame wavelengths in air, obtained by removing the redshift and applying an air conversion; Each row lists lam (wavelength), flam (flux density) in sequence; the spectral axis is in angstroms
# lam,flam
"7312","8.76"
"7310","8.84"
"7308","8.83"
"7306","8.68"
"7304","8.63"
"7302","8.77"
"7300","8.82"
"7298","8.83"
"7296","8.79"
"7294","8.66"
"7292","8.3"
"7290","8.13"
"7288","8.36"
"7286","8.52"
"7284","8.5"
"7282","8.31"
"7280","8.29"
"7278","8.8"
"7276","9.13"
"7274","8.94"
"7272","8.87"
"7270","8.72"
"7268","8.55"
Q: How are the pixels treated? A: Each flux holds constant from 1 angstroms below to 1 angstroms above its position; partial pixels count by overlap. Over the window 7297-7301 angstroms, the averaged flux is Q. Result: 8.82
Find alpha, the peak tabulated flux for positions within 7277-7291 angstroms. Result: 8.8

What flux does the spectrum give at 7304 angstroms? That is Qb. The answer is 8.63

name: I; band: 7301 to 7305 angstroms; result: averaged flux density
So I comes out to 8.7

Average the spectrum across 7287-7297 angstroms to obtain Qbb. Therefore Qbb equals 8.45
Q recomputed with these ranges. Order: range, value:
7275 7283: 8.63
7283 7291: 8.38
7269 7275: 8.84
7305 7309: 8.75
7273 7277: 9.04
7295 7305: 8.77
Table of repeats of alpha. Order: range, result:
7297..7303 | 8.83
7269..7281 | 9.13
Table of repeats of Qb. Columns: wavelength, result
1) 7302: 8.77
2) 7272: 8.87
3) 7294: 8.66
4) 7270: 8.72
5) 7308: 8.83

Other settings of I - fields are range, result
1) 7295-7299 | 8.81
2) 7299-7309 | 8.75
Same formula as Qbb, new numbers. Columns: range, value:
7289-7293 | 8.21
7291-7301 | 8.68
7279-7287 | 8.41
